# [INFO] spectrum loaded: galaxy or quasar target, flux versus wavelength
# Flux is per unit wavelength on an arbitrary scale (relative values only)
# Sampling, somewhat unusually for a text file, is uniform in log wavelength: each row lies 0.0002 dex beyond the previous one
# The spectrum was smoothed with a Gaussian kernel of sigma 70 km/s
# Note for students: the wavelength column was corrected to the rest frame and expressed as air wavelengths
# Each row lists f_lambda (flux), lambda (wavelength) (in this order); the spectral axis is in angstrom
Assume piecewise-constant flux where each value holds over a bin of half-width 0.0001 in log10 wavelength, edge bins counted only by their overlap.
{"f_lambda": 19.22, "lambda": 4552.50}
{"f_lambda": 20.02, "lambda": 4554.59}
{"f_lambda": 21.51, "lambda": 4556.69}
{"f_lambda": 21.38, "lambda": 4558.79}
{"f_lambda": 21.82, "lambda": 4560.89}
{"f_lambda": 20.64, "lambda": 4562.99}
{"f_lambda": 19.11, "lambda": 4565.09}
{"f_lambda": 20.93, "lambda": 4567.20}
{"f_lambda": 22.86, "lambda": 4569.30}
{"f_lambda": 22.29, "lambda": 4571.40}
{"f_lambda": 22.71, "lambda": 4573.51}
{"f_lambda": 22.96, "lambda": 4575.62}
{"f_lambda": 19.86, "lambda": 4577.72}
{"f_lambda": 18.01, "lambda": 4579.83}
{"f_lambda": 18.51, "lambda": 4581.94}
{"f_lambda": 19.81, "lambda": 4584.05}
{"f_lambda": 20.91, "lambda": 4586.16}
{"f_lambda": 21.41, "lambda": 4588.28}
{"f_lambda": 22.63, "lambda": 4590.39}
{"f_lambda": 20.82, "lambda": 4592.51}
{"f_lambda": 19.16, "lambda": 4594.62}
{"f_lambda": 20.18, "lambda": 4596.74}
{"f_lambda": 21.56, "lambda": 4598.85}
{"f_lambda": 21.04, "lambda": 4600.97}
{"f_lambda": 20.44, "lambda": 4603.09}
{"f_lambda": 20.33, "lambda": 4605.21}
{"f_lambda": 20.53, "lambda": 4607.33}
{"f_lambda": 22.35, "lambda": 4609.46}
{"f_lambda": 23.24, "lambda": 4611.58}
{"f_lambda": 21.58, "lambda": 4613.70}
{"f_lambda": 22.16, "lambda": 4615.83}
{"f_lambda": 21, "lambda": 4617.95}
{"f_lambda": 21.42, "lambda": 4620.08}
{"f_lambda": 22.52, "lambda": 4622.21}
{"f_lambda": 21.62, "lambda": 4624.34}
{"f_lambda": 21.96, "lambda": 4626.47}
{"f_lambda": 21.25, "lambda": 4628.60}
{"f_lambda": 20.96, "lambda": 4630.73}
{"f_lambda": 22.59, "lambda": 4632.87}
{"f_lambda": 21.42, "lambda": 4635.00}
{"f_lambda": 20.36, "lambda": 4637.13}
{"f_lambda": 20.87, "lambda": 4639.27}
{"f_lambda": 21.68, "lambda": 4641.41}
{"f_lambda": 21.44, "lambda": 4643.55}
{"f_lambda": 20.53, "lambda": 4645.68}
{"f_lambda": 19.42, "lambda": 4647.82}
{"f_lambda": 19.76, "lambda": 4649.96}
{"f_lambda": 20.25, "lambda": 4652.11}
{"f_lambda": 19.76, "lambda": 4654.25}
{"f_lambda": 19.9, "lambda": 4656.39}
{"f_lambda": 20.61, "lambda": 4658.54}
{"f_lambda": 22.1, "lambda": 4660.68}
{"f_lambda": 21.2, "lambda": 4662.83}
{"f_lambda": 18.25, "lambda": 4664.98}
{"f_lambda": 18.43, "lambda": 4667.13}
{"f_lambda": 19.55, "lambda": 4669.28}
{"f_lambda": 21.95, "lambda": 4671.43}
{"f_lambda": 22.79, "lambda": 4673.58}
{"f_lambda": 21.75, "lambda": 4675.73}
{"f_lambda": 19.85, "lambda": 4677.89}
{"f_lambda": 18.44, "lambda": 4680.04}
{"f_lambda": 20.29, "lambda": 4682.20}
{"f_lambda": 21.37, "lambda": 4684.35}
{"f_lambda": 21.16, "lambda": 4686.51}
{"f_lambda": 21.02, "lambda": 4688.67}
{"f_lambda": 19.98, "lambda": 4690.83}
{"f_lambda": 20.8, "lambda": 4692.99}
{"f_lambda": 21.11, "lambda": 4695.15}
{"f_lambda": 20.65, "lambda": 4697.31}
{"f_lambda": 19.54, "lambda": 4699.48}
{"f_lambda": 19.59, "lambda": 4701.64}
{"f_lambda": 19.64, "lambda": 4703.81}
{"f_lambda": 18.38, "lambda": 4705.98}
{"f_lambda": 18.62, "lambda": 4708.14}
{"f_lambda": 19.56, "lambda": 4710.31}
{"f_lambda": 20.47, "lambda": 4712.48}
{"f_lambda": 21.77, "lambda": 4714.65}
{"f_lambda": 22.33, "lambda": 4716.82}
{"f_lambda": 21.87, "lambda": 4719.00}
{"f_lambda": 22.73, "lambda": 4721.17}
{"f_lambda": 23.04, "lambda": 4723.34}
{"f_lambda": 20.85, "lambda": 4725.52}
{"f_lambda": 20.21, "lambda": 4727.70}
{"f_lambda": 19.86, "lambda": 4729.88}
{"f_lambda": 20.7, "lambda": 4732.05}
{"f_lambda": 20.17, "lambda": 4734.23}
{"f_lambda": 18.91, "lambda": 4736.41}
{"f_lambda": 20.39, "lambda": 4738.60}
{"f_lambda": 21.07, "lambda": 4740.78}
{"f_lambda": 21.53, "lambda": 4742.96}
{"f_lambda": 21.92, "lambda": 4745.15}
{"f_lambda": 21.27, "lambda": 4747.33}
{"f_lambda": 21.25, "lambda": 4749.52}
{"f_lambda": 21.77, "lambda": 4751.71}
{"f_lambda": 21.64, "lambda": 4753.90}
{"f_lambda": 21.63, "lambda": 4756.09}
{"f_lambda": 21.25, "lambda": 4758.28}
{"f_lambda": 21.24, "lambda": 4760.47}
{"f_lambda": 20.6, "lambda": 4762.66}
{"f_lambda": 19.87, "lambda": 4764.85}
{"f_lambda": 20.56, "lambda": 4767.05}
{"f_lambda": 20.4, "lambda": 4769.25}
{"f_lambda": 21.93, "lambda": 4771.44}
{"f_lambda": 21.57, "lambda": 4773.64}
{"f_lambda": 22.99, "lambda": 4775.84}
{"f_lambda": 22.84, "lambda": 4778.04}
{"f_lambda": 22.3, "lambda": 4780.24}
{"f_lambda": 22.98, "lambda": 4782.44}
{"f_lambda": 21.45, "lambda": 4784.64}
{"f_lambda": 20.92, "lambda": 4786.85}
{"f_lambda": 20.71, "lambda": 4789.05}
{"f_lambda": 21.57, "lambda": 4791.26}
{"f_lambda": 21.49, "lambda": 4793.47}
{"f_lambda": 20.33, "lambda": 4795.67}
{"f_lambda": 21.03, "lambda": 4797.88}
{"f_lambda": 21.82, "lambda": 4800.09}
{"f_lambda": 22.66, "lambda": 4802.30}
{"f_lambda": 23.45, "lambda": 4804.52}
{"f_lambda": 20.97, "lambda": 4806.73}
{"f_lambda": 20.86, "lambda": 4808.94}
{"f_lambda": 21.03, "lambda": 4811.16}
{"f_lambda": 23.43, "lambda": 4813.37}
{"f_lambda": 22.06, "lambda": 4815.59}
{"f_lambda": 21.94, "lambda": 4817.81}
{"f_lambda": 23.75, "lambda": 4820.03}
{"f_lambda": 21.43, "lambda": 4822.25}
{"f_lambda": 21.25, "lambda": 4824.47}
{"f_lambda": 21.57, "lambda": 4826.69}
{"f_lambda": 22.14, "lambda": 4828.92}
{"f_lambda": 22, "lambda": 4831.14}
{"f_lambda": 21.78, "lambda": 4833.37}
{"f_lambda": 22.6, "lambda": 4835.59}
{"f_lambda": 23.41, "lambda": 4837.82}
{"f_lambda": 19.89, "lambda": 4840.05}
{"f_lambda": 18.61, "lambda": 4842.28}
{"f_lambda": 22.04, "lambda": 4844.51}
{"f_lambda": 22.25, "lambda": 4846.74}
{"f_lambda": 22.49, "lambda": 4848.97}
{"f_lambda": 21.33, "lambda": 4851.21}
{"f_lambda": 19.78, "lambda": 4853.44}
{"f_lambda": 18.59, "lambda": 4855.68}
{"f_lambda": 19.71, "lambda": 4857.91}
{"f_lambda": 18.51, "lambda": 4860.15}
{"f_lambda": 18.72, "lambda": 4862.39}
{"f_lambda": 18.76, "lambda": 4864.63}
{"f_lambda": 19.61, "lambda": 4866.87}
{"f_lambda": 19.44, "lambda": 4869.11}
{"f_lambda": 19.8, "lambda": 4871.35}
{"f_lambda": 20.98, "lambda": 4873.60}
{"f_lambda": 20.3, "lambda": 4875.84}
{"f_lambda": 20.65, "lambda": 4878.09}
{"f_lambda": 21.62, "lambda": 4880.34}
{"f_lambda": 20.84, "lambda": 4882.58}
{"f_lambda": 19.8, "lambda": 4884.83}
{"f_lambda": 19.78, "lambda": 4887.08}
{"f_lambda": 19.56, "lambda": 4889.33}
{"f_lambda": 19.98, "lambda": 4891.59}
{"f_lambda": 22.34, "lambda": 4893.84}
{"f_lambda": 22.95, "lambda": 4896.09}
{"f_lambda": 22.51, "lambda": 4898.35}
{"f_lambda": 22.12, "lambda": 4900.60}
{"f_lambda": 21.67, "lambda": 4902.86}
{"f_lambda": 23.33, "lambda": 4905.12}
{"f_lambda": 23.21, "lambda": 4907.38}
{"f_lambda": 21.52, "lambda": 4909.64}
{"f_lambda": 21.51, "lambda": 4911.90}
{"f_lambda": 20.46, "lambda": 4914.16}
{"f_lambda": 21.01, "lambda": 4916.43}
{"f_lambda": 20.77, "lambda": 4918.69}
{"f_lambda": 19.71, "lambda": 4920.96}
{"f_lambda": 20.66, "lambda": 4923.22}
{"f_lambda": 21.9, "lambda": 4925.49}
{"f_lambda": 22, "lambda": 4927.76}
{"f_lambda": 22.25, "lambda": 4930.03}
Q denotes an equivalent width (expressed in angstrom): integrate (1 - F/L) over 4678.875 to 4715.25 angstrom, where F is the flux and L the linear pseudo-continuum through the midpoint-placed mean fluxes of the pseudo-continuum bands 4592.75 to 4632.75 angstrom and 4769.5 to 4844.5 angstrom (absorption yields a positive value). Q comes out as 2.4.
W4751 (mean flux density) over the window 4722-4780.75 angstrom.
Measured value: 21.2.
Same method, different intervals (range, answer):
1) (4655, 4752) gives 20.6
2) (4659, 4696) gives 20.6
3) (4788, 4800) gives 21.1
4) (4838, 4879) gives 20.2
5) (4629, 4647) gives 21.2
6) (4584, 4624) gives 21.3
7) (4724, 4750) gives 20.7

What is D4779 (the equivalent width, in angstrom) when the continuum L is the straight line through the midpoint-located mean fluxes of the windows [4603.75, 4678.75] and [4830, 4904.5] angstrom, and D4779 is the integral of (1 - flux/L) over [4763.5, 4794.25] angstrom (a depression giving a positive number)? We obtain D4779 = -1.00 angstrom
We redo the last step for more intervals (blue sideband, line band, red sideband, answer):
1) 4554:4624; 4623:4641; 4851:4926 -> -0.3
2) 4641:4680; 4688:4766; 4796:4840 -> 1.2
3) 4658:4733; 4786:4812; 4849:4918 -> -1.0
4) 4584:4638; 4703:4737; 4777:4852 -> 1.5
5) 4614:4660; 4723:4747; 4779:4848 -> 0.8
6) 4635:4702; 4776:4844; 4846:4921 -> -3.6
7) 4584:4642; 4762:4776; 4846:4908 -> 0.0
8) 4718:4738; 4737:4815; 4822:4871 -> -2.5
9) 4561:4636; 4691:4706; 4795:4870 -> 0.8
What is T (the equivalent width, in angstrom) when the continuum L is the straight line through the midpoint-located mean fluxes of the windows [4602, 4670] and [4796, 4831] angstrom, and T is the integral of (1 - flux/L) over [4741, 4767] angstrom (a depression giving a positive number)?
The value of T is 0.4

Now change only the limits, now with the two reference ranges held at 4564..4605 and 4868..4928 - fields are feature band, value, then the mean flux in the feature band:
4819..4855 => -0.9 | 21.6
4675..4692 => 0.4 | 20.5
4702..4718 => 0.6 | 20.1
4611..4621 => -0.5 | 21.8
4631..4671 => 0.7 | 20.5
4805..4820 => -0.6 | 21.9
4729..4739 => 0.5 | 20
